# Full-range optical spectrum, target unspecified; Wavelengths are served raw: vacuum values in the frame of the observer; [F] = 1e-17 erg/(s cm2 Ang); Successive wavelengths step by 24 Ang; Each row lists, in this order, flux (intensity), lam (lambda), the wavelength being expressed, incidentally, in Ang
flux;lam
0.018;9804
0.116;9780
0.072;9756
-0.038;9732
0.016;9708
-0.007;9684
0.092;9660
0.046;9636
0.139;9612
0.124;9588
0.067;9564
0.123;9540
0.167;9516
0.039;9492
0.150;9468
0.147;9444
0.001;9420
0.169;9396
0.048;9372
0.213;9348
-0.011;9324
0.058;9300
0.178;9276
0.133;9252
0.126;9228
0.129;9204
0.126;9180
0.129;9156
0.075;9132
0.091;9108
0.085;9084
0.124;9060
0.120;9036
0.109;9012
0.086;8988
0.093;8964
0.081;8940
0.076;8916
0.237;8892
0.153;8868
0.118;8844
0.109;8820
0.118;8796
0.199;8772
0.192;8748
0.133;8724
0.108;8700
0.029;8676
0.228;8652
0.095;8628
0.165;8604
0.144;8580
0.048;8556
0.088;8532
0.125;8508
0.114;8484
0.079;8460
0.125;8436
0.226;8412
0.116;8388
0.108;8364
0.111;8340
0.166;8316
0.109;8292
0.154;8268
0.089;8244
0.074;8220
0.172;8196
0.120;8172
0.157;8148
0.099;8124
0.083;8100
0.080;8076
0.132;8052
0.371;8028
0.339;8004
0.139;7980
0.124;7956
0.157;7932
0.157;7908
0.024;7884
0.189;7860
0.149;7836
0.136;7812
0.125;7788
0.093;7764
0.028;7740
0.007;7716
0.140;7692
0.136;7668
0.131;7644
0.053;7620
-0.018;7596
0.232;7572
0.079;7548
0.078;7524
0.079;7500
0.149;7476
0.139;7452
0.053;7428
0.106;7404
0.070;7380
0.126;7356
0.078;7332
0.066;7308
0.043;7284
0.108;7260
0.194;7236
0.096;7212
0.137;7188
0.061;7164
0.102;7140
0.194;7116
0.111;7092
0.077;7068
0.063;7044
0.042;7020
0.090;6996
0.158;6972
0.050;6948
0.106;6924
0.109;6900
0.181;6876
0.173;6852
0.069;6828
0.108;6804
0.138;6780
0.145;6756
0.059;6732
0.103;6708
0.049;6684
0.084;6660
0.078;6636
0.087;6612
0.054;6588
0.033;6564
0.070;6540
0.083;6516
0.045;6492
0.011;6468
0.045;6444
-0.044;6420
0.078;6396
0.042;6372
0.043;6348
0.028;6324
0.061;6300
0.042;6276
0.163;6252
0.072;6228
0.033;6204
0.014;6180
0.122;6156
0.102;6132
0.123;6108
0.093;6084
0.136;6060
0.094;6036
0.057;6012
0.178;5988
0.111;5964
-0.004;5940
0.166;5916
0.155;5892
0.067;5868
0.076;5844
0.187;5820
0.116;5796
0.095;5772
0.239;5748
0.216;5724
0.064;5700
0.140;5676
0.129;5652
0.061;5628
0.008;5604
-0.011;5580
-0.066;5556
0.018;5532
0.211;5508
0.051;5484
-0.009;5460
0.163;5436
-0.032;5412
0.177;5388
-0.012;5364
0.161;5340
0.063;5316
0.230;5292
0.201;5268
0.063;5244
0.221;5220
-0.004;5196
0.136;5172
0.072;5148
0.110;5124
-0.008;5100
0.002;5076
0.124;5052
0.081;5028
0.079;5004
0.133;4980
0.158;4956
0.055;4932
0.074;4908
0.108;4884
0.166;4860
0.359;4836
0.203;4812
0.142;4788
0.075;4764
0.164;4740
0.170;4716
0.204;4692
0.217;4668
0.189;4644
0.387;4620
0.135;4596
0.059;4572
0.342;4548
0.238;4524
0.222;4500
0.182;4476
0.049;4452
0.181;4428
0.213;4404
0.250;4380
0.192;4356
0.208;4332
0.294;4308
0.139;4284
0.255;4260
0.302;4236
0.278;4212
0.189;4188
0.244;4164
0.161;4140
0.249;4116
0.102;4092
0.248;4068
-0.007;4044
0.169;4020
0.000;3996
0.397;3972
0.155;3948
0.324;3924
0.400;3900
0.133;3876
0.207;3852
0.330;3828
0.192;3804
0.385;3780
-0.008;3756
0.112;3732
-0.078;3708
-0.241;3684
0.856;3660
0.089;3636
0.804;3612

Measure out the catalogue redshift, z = 1.15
